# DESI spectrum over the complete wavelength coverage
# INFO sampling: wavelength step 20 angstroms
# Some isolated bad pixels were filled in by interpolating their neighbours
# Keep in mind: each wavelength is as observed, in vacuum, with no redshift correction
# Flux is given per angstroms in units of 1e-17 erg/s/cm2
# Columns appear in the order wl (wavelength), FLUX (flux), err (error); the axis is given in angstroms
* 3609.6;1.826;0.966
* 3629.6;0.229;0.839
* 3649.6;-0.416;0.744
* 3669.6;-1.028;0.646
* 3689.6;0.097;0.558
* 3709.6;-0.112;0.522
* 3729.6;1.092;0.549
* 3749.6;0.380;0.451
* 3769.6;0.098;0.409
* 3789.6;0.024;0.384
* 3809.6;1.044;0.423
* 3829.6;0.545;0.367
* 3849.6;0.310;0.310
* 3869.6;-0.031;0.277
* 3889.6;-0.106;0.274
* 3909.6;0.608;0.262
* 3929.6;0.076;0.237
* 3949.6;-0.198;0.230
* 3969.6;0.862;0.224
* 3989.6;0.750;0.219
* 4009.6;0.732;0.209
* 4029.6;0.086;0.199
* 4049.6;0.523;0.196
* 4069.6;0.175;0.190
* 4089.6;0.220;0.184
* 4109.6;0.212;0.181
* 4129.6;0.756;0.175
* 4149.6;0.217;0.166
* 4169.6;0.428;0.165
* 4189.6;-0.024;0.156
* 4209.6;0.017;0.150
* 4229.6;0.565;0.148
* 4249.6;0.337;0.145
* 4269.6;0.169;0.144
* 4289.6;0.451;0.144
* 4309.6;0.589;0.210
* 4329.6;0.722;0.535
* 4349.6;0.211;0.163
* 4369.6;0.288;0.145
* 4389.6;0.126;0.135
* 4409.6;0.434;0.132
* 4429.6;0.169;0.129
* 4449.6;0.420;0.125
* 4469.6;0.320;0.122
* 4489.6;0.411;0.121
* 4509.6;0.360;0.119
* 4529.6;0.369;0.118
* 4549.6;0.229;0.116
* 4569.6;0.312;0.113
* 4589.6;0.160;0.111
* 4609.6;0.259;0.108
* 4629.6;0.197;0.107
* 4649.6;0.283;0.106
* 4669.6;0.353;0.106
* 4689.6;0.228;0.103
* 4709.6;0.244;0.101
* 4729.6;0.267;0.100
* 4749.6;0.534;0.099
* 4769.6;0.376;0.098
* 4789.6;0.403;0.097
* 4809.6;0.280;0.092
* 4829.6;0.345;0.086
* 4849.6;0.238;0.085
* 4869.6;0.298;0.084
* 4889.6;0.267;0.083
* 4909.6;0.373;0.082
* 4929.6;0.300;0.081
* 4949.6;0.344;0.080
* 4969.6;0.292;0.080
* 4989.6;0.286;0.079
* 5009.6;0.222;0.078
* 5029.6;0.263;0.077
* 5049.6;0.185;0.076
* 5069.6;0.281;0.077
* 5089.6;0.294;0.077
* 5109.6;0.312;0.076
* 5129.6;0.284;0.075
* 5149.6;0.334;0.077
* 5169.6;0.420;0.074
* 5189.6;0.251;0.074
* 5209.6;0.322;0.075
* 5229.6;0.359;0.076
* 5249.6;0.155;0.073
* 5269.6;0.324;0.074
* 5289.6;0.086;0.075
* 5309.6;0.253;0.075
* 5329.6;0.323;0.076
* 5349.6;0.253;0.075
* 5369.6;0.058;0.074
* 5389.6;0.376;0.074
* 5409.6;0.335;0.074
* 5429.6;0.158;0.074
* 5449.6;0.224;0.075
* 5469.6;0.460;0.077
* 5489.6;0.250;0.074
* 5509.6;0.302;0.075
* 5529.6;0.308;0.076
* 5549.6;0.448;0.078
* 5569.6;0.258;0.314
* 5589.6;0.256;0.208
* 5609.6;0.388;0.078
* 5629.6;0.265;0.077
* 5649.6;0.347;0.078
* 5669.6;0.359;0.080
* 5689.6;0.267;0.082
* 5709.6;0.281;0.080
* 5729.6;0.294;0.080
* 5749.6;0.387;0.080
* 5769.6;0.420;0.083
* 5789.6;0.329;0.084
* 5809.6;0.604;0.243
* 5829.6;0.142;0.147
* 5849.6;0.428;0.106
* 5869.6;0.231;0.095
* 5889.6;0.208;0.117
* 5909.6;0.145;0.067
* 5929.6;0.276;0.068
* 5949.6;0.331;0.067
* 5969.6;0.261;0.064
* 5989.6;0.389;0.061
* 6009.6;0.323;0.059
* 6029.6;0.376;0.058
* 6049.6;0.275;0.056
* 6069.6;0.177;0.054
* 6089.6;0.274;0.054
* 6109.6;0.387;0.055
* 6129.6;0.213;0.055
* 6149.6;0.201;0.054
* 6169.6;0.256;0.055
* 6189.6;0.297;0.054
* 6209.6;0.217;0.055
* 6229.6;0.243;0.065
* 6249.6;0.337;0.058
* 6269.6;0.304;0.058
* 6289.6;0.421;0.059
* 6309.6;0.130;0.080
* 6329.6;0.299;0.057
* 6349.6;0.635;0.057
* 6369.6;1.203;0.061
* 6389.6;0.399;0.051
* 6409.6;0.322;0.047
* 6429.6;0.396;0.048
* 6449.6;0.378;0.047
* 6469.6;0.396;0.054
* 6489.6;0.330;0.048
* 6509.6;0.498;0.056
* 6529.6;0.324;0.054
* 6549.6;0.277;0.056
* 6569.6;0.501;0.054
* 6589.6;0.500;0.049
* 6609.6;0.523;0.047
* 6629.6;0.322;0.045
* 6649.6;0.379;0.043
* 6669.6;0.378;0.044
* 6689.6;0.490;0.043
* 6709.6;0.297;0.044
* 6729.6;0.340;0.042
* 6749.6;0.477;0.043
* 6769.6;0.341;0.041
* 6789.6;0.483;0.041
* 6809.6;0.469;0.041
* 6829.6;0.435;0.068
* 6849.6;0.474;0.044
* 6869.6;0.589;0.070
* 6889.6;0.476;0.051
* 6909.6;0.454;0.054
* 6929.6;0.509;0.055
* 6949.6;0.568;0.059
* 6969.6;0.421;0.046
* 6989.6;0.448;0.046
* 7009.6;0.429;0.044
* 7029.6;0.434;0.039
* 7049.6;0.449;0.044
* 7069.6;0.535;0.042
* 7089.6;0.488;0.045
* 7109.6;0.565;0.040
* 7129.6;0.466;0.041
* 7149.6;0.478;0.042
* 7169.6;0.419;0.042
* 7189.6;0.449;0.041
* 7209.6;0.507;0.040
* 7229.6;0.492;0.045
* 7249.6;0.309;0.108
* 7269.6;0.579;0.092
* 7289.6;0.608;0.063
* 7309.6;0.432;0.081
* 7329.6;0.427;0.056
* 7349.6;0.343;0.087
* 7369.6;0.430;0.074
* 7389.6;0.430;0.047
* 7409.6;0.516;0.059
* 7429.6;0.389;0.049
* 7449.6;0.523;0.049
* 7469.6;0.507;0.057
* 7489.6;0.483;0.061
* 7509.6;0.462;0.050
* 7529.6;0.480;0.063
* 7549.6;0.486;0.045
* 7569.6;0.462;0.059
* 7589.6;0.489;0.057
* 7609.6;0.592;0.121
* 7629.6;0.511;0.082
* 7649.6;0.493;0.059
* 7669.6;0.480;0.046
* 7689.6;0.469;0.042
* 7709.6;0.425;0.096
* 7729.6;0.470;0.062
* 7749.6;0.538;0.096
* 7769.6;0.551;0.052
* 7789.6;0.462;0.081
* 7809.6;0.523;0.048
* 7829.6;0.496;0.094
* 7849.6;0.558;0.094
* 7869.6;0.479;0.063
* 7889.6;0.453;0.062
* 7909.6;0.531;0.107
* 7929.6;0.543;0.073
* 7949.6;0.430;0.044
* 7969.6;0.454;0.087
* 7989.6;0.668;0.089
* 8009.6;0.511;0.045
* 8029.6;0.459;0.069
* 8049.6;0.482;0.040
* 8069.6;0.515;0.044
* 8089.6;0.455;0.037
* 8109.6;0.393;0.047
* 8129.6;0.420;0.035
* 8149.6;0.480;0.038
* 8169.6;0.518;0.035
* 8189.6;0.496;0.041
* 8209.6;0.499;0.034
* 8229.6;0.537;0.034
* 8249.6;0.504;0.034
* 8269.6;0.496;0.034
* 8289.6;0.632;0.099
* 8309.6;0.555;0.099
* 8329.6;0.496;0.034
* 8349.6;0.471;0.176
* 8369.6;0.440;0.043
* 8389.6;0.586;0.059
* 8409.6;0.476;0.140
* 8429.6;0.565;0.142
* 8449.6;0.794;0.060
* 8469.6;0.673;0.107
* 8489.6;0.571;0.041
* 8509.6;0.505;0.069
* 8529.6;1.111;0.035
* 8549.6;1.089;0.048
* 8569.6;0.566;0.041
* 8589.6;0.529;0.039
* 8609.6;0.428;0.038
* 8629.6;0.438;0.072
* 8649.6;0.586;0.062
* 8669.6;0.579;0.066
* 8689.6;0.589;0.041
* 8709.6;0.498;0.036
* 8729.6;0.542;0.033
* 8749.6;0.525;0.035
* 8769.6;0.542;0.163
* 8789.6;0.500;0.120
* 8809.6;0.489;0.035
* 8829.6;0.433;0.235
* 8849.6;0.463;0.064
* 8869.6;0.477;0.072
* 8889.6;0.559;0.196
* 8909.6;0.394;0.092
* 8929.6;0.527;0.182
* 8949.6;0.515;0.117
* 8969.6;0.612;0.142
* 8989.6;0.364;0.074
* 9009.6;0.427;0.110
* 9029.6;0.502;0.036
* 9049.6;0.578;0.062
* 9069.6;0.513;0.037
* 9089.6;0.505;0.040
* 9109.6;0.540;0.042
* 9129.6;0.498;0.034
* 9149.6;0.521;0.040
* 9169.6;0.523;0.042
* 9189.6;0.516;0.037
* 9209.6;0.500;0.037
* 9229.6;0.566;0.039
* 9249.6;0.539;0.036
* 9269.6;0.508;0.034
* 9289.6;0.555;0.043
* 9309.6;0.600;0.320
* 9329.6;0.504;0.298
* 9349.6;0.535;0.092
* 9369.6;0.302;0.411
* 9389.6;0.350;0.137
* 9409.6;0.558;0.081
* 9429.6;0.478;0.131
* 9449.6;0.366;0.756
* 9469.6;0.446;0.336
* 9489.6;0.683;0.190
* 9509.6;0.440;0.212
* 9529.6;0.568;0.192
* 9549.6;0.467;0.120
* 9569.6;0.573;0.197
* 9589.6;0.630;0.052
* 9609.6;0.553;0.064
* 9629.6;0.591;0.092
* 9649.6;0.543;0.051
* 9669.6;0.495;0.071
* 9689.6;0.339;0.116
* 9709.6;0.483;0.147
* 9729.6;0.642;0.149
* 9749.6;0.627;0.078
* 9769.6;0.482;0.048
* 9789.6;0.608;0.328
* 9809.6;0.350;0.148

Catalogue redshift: 0.71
